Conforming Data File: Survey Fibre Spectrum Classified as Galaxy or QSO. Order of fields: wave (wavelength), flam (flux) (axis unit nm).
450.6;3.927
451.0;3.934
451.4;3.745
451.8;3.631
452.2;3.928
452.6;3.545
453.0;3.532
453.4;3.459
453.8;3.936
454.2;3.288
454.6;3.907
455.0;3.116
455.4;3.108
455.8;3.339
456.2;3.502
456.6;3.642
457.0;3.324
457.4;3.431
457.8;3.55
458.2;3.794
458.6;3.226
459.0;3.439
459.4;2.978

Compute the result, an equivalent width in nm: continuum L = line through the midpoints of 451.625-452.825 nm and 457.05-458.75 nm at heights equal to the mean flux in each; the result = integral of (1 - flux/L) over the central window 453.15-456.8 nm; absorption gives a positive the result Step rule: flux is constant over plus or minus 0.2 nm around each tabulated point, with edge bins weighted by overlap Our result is 0.123 nm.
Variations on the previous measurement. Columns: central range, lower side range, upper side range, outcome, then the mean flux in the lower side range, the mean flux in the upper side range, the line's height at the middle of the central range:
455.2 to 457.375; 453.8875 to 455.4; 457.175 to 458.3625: 0.08 nm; 3.43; 3.58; 3.51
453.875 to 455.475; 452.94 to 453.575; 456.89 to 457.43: 0.01 nm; 3.49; 3.37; 3.45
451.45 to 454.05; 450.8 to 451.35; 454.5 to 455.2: 0.02 nm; 3.88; 3.46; 3.69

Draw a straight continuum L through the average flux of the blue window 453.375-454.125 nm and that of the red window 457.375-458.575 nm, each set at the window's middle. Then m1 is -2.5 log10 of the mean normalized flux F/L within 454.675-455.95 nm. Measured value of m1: 0.12 mag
